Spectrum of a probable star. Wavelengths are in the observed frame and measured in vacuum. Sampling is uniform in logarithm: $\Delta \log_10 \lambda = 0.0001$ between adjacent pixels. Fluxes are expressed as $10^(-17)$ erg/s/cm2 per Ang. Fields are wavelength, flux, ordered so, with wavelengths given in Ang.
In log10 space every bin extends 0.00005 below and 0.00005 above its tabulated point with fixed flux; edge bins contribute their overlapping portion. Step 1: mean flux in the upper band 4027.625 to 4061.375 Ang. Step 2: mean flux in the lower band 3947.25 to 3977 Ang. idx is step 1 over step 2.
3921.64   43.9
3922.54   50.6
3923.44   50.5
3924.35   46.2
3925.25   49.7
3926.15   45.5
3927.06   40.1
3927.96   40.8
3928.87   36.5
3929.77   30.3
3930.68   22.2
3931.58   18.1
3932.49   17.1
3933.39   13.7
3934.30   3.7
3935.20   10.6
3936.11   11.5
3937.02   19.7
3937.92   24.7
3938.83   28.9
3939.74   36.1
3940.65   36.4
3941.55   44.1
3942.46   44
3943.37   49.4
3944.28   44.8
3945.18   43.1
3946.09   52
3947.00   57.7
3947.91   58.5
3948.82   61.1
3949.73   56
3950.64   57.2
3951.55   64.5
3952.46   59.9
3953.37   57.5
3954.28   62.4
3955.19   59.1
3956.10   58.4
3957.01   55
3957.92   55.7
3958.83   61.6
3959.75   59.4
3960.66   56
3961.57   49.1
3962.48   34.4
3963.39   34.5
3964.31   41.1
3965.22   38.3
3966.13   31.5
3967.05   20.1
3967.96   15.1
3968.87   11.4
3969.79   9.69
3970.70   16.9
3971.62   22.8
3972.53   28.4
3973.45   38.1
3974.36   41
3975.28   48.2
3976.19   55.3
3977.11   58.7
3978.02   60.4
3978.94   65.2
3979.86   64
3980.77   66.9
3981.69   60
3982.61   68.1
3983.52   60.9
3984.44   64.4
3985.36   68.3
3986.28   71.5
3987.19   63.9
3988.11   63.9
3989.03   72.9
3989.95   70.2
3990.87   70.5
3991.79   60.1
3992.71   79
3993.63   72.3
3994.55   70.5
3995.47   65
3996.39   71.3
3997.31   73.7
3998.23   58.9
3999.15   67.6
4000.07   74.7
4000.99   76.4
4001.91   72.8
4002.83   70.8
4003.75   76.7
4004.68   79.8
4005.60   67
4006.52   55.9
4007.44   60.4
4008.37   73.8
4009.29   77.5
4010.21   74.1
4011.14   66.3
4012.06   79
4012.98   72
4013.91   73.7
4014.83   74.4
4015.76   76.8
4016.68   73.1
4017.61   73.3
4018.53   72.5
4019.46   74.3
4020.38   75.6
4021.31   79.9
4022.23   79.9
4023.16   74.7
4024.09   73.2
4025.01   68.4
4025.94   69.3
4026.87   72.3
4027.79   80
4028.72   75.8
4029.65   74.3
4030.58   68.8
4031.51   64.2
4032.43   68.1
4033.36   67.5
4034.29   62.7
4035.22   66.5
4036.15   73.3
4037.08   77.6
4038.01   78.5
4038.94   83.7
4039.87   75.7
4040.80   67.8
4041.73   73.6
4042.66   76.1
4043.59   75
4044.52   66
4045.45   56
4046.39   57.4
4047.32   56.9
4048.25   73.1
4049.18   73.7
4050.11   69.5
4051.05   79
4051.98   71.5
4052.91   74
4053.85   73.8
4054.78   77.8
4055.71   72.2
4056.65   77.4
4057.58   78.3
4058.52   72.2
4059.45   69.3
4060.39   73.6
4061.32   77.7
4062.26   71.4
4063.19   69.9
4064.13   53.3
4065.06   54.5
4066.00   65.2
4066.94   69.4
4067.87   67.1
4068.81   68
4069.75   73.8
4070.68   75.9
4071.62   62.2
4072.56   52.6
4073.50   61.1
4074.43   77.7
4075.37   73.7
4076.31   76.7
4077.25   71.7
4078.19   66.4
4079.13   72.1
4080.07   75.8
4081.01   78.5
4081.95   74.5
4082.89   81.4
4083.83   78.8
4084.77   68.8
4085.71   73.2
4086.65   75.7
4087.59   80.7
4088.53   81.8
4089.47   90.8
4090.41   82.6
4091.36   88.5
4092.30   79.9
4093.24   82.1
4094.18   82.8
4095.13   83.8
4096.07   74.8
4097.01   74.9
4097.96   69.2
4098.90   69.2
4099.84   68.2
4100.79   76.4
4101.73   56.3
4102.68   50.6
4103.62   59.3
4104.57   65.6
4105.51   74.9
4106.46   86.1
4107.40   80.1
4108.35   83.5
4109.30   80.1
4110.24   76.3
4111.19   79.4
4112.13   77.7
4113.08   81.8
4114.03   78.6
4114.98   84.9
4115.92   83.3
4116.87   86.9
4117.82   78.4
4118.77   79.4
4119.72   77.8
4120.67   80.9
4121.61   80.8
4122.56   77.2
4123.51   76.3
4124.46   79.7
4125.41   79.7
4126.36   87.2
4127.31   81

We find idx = 1.61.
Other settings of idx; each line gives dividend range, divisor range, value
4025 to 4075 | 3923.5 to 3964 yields 1.65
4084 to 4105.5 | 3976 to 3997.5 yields 1.12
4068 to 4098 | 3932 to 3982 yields 1.78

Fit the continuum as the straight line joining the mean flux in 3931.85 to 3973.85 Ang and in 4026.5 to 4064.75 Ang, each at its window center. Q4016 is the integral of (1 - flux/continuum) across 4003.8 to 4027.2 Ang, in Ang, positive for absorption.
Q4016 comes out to -4.6 Ang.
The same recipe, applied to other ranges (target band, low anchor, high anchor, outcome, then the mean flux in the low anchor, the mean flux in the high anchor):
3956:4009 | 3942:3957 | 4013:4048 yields 5.32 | 55.3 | 71.8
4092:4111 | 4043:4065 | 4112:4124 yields 0.97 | 70.1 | 80.4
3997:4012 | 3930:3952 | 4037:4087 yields -4.38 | 36.4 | 71.2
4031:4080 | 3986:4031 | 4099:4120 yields 2.31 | 71.8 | 75.6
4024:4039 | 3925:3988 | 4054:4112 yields -2.55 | 43.8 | 73.3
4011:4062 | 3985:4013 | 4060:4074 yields -3.31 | 70.2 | 66.4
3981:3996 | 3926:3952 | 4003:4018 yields -1.57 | 36.7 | 72.1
